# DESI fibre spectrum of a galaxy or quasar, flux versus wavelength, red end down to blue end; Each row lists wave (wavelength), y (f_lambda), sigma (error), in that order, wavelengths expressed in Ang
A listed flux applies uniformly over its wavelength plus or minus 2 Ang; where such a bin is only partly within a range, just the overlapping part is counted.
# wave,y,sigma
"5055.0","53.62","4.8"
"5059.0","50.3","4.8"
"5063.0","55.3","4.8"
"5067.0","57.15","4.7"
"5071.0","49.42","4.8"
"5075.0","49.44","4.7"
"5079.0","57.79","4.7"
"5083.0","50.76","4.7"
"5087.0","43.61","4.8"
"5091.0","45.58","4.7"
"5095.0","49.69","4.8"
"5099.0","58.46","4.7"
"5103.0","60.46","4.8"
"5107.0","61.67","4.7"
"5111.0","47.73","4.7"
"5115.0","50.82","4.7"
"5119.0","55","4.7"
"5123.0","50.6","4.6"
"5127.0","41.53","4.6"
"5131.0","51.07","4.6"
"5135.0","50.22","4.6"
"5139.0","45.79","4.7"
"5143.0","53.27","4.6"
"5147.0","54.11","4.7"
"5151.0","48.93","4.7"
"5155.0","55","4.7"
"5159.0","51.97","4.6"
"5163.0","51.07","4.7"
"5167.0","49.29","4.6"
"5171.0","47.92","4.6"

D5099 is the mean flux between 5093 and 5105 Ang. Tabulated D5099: 56.2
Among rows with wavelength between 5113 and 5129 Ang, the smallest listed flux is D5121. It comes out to 41.53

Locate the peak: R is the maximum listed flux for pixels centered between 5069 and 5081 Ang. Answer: 57.79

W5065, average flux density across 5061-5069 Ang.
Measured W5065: 56.2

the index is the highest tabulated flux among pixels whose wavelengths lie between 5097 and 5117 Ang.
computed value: 61.67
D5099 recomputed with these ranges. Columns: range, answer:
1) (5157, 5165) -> 51.5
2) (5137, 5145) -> 49.5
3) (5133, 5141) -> 48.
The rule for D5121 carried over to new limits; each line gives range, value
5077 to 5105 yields 43.61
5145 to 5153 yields 48.93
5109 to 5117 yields 47.73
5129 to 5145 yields 45.79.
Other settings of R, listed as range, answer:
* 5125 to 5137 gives 51.07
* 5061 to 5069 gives 57.15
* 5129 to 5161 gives 55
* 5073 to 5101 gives 58.46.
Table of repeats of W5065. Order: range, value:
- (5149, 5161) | 52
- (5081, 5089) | 47.2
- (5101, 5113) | 56.6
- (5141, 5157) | 52.8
